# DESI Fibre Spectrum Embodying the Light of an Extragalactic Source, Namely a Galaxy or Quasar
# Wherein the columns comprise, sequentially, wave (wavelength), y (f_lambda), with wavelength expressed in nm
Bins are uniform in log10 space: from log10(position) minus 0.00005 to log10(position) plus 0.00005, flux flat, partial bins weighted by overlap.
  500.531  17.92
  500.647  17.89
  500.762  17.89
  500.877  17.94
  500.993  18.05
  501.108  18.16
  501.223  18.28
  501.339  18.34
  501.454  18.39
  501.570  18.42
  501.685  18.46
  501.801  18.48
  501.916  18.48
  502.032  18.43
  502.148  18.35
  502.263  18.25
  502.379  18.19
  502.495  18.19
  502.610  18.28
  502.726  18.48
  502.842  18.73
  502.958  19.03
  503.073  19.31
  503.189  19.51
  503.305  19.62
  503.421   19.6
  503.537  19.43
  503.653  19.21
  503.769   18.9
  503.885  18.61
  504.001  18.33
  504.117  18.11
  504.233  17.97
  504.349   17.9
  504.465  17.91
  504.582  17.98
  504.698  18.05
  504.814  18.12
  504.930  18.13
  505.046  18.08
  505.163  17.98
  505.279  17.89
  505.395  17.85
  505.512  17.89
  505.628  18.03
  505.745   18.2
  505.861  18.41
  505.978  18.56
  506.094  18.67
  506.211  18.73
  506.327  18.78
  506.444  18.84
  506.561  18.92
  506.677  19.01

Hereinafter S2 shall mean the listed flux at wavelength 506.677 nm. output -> 19.01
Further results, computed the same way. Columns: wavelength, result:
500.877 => 17.94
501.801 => 18.48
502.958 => 19.03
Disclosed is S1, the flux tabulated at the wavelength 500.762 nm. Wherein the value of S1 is 17.89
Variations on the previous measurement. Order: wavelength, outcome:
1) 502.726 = 18.48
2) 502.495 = 18.19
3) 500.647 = 17.89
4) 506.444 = 18.84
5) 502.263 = 18.25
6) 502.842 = 18.73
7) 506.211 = 18.73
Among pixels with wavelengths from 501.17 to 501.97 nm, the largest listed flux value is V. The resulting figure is 18.48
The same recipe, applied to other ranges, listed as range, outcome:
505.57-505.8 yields 18.2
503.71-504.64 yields 18.9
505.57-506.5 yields 18.84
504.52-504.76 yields 18.05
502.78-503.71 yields 19.62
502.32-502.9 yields 18.73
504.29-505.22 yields 18.13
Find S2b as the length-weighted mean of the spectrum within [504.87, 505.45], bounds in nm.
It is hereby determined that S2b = 18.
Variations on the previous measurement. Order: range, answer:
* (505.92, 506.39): 18.7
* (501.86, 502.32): 18.4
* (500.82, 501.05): 17.9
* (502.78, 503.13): 19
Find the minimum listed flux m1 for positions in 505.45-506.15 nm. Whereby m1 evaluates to 17.89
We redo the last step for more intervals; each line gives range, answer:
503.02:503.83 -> 18.9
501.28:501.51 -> 18.34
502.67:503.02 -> 18.48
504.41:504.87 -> 17.91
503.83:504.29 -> 17.97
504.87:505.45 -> 17.85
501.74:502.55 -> 18.19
